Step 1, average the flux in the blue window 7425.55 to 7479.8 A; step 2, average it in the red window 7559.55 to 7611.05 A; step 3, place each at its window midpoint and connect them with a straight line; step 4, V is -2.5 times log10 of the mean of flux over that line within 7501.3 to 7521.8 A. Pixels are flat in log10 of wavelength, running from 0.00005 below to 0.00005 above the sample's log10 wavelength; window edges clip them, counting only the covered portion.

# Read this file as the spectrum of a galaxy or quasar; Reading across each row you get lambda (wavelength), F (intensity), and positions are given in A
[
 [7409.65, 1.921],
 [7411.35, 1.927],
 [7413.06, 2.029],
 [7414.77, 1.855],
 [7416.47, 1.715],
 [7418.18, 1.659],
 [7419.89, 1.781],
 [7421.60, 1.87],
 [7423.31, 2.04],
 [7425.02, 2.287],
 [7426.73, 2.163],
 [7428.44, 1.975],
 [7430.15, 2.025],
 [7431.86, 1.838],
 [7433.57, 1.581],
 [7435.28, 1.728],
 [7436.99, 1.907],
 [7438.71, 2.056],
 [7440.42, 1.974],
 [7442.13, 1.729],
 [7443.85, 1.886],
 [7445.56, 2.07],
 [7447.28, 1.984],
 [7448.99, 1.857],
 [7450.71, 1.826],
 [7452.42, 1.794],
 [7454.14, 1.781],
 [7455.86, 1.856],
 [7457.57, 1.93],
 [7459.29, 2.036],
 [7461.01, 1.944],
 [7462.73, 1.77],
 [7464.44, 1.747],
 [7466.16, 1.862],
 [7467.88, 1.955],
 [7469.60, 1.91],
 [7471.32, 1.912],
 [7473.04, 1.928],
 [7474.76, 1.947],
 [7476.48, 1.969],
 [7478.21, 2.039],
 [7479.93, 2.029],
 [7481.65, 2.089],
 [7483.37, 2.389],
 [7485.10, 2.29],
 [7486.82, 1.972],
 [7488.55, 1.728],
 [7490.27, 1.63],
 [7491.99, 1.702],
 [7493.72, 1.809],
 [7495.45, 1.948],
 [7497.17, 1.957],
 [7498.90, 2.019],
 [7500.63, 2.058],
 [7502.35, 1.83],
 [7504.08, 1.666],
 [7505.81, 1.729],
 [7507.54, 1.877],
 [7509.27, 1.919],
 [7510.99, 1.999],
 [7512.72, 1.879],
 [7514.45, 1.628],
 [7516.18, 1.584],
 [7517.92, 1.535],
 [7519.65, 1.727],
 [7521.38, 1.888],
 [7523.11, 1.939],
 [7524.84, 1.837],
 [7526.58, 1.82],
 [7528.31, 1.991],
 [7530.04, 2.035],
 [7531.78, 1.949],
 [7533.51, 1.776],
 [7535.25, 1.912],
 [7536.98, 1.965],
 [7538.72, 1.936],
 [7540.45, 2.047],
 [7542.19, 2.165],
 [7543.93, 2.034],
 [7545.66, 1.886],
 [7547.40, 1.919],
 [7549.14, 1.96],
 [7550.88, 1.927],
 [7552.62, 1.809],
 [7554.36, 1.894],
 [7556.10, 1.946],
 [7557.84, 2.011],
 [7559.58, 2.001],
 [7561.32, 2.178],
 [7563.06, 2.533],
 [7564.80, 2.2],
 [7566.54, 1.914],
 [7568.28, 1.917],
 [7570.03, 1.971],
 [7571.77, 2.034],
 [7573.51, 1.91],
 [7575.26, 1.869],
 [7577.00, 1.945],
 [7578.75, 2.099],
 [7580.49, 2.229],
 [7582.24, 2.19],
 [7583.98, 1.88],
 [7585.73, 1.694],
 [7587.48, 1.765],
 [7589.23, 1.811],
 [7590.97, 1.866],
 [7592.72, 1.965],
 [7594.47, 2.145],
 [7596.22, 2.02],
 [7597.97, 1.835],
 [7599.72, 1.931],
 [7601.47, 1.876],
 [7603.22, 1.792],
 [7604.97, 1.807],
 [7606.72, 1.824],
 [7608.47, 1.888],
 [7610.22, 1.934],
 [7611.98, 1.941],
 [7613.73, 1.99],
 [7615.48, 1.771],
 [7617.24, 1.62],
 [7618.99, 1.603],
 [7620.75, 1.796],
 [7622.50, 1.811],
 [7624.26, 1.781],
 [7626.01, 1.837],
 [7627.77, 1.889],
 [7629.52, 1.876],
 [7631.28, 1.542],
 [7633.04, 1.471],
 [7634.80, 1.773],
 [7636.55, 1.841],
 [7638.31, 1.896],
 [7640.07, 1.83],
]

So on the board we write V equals 0.09 mag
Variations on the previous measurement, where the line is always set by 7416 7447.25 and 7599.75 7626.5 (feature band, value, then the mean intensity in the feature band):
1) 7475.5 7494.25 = -0.05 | 1.97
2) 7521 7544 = -0.05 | 1.95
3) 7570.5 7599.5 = -0.07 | 1.95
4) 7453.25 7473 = 0.01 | 1.88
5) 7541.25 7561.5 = -0.07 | 1.97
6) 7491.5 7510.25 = 0.00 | 1.87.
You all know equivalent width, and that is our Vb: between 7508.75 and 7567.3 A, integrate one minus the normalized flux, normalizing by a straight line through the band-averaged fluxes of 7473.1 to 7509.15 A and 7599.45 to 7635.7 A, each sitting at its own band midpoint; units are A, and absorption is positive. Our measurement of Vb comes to -1.7 A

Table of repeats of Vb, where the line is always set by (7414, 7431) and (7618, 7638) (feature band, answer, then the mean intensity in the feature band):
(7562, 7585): -3.2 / 2.05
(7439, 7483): -0.4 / 1.92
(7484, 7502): -0.4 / 1.91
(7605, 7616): -0.8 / 1.89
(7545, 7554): -0.4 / 1.9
